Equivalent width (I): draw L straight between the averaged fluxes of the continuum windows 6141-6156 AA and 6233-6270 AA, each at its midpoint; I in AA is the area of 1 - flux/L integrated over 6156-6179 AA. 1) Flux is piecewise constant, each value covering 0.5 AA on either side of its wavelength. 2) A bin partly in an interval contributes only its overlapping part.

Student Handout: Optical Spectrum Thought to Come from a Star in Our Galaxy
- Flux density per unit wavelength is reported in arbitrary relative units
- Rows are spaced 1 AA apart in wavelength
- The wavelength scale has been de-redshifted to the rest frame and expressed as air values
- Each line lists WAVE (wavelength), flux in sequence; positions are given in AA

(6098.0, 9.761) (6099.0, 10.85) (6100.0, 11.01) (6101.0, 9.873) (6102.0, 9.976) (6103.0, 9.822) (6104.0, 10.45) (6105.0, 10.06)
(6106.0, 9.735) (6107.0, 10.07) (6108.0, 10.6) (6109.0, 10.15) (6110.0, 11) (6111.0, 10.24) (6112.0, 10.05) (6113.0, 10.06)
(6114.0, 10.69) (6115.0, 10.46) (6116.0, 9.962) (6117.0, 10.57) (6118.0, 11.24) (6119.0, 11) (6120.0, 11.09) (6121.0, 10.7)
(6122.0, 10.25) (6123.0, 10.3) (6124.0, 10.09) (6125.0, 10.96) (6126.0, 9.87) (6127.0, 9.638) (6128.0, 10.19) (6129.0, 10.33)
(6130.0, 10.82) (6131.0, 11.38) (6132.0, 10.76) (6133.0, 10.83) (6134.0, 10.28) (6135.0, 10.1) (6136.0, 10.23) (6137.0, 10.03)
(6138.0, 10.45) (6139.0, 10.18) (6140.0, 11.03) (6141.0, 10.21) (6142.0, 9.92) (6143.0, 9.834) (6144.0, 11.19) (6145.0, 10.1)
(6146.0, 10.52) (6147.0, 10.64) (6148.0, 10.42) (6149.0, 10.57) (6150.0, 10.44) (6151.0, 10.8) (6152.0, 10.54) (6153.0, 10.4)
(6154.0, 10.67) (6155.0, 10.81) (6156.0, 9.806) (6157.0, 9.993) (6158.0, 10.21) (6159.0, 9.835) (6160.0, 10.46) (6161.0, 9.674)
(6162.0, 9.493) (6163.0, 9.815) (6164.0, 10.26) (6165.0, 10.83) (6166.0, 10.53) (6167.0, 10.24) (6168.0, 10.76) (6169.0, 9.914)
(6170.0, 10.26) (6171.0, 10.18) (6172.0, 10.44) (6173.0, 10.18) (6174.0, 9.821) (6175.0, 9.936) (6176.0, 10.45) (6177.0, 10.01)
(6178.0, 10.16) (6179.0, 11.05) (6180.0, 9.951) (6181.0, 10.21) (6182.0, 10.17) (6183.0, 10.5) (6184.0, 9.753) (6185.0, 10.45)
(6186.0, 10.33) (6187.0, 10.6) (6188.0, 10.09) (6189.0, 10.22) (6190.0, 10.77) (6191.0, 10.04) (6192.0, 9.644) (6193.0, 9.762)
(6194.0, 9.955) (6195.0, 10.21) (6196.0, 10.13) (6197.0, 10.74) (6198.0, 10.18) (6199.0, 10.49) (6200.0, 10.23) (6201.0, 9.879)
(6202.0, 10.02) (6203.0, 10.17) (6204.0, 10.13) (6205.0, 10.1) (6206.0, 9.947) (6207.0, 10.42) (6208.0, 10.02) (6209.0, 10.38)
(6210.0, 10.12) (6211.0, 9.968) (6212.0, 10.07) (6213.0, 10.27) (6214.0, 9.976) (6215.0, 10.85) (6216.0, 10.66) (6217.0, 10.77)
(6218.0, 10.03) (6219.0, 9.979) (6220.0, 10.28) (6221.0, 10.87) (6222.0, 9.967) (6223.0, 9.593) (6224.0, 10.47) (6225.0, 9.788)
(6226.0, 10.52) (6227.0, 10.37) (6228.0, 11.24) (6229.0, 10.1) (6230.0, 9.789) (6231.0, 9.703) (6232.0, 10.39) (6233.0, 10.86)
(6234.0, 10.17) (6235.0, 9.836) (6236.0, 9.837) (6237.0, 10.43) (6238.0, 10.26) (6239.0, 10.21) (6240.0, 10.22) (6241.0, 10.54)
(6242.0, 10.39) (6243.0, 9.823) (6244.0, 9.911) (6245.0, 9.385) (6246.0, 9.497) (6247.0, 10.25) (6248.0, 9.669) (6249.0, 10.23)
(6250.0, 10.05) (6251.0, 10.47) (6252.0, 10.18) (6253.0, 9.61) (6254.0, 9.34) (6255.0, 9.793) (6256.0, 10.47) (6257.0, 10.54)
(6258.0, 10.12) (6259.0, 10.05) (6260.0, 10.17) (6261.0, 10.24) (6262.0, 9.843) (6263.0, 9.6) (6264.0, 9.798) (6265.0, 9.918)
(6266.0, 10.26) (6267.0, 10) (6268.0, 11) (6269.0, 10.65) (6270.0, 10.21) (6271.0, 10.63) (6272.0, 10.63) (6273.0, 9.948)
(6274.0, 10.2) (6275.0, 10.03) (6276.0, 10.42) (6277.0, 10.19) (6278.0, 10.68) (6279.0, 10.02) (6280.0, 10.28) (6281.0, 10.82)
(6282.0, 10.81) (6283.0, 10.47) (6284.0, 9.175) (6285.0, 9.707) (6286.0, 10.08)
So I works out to 0.49 AA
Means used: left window 10.5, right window 10.1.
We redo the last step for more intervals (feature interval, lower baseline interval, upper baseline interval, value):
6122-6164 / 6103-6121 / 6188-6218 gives 0.1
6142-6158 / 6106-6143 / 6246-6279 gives -0.1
